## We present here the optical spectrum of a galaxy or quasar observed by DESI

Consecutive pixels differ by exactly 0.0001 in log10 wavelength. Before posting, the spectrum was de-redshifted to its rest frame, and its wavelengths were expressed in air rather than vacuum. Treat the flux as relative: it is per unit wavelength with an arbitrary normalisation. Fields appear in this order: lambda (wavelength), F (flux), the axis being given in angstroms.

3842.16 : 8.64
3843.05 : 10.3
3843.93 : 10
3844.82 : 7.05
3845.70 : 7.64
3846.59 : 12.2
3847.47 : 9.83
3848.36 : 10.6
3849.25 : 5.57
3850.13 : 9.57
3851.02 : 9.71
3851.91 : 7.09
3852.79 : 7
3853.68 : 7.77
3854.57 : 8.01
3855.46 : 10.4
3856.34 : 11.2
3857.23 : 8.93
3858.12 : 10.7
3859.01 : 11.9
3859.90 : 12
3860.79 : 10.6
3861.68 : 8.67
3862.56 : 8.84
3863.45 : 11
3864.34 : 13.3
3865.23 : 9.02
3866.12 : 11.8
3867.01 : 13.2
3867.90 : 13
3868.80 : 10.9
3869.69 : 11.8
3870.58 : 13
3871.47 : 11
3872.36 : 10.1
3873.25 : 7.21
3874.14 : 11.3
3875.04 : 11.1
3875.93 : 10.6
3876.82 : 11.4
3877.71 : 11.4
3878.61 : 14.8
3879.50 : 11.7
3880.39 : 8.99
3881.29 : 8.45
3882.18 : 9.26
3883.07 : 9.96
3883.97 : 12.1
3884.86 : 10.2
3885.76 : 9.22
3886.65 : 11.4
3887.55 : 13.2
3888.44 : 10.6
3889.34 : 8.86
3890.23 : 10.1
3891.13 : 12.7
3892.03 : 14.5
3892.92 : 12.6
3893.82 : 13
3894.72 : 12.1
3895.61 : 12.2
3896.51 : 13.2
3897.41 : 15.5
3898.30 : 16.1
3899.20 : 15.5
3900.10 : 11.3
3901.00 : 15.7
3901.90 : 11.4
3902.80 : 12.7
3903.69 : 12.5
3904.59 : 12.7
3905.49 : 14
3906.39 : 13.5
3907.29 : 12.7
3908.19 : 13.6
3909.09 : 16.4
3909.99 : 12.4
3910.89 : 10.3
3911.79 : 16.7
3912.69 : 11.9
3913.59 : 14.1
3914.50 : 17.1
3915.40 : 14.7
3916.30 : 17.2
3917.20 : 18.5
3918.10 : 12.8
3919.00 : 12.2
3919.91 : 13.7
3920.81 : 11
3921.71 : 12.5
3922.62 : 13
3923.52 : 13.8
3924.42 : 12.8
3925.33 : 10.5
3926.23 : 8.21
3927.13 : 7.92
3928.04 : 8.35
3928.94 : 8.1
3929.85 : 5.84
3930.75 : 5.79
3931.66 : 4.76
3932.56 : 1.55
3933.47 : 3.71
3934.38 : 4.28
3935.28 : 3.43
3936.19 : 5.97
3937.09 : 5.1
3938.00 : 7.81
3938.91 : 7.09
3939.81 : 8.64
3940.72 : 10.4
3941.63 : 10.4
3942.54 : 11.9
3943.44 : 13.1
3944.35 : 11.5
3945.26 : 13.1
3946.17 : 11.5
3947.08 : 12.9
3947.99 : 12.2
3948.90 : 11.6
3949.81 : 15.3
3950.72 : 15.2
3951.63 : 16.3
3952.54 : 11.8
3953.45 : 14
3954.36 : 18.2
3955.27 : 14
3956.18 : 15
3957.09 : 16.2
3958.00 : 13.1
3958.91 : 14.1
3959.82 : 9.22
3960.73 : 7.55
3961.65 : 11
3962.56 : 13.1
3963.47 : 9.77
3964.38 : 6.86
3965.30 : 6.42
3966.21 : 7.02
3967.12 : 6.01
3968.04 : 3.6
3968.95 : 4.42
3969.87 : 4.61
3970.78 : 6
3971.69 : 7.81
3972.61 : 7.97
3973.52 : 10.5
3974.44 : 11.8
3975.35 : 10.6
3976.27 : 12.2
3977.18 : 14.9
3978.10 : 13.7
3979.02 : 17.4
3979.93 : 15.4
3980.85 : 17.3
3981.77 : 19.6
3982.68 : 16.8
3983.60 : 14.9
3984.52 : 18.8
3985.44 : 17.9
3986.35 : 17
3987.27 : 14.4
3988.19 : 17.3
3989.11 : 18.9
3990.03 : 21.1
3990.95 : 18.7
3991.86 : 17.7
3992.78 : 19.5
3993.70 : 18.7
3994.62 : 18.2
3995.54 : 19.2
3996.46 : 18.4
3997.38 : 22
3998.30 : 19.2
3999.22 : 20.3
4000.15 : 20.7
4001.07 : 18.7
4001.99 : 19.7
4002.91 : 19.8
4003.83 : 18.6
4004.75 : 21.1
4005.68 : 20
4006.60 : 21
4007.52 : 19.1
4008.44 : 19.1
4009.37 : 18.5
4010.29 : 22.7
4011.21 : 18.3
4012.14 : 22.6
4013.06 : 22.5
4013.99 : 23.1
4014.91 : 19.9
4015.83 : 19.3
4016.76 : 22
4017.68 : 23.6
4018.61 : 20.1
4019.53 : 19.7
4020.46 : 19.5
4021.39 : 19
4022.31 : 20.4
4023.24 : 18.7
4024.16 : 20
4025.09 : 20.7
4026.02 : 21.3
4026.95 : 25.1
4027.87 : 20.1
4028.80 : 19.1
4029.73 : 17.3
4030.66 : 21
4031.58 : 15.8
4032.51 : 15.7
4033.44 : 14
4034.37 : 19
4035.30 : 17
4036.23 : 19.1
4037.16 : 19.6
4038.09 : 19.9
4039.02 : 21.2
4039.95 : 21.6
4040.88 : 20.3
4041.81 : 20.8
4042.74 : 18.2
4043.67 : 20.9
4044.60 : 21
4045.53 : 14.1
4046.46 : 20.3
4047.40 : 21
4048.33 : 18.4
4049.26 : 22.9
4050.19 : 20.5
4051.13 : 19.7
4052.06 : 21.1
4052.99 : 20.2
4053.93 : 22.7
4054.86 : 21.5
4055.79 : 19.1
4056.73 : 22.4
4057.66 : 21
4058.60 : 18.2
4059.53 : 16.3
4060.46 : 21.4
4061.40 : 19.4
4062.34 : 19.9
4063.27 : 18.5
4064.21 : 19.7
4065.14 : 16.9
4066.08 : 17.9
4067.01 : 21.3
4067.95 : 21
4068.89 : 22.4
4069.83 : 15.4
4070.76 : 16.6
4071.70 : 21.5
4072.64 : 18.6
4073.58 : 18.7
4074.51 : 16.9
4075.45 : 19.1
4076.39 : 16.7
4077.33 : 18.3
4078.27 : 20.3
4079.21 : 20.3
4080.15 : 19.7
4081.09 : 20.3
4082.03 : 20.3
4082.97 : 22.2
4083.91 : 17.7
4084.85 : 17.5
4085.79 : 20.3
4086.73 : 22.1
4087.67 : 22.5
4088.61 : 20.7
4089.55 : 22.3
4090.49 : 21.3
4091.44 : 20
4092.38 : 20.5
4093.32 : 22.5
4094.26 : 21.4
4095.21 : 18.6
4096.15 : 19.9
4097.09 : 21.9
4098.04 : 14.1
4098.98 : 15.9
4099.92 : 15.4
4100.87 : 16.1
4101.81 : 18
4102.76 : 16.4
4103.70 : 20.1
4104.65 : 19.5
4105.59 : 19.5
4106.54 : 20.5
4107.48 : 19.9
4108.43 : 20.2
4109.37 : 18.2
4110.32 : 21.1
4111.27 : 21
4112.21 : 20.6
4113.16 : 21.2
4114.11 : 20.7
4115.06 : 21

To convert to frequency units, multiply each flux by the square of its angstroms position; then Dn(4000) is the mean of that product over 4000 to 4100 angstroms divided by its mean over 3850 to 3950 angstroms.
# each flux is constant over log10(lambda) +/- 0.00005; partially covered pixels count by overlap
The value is 1.92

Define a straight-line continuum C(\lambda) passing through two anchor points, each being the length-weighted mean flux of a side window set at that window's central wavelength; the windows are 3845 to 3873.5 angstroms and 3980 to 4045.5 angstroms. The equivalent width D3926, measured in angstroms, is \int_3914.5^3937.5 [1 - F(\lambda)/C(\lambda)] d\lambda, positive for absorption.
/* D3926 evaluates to 7.2 angstroms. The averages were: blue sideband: 10.1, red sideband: 19.4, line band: 9.58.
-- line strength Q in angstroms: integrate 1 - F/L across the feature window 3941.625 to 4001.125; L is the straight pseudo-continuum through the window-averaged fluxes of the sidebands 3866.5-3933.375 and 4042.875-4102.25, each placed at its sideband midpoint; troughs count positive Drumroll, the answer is 4.86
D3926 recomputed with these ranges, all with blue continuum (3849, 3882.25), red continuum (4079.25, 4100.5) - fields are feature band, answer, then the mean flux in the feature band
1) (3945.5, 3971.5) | 6.0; 10.9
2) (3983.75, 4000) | -3.0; 18.6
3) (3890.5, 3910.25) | -2.7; 13.4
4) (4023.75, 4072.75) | -4.1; 19.6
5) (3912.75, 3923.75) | -1.4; 14.1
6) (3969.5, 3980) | 2.8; 11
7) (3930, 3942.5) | 6.7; 6.26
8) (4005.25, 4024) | -4.3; 20.5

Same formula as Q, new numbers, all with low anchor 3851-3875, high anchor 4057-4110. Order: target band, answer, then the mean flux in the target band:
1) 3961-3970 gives 4.4 angstroms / 7.37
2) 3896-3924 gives -3.5 angstroms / 13.8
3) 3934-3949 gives 4.6 angstroms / 9.44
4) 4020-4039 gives -2.3 angstroms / 19.2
